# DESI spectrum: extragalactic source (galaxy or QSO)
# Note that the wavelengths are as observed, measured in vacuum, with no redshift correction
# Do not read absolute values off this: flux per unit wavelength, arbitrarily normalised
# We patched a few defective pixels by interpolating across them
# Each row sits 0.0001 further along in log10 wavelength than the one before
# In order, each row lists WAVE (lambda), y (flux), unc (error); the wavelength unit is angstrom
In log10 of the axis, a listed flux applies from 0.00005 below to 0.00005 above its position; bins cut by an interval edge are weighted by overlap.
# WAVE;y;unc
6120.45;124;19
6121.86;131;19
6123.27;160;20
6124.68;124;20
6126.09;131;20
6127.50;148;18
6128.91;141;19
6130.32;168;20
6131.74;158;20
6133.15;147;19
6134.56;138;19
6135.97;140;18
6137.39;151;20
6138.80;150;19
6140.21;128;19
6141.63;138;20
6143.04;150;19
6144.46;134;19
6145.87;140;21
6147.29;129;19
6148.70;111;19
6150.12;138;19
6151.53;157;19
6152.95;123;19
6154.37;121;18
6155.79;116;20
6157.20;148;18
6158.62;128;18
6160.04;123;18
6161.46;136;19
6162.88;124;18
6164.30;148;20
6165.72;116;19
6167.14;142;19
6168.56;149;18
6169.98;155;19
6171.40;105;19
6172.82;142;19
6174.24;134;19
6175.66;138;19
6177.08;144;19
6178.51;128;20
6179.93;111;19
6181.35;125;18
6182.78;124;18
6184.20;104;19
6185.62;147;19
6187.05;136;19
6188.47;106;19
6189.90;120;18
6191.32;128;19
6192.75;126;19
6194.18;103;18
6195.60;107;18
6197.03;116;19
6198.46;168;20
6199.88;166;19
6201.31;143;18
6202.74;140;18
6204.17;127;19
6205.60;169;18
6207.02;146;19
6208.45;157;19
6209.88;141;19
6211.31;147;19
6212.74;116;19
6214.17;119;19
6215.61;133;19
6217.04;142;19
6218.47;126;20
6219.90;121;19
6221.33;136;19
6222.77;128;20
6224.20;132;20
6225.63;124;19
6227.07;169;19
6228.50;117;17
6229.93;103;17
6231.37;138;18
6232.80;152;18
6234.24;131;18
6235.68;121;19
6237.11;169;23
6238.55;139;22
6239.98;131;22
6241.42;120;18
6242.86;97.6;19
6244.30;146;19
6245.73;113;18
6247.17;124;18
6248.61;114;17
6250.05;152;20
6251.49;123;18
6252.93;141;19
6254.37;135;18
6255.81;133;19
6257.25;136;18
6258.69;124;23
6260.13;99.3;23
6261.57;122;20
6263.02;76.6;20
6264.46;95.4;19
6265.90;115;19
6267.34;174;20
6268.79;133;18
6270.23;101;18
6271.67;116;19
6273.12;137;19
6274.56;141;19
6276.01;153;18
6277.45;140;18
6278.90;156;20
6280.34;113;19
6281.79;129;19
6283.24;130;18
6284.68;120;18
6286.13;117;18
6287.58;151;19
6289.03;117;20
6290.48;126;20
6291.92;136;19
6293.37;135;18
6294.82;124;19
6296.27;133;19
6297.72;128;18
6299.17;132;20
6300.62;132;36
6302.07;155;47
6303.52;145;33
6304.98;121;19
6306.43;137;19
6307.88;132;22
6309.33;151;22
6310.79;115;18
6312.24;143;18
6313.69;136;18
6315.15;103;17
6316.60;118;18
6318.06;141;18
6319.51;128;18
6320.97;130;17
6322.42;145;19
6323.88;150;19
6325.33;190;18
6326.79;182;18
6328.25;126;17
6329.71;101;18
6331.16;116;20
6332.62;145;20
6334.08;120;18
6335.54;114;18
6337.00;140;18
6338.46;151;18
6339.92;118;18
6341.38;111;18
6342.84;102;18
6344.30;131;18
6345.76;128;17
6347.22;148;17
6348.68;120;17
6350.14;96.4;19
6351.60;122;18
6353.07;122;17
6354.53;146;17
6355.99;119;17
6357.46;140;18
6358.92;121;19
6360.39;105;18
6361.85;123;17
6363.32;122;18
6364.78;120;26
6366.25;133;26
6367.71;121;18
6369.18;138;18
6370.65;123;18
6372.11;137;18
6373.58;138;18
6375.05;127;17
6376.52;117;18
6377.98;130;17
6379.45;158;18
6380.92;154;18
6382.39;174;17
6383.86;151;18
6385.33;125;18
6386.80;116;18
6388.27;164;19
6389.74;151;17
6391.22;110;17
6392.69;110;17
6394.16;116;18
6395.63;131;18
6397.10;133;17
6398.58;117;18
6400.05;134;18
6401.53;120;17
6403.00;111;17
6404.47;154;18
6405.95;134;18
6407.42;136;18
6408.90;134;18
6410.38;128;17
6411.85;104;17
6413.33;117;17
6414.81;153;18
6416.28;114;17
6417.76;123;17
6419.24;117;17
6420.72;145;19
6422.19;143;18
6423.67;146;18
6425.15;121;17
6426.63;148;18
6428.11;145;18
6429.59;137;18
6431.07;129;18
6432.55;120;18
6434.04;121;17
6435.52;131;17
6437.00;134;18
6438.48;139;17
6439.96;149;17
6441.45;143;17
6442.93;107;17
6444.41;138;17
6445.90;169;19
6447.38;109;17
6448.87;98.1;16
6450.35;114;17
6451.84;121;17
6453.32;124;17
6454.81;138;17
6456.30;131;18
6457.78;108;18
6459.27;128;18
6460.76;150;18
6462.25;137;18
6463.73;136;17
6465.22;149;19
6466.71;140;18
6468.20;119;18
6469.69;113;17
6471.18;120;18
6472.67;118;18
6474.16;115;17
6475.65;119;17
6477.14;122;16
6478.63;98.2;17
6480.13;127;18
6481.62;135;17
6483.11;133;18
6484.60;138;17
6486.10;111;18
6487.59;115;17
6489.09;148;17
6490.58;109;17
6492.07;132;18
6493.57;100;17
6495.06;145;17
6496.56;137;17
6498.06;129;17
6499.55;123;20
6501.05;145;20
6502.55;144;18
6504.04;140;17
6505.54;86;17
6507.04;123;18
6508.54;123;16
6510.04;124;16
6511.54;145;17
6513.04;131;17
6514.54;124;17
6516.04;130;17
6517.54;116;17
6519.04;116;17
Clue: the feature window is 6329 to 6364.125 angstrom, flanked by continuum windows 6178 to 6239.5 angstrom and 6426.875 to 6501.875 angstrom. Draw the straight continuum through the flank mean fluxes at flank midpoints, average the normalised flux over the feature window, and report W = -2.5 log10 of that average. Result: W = 0.06 mag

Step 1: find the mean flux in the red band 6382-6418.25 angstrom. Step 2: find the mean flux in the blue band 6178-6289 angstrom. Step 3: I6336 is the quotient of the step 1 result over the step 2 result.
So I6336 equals 1.00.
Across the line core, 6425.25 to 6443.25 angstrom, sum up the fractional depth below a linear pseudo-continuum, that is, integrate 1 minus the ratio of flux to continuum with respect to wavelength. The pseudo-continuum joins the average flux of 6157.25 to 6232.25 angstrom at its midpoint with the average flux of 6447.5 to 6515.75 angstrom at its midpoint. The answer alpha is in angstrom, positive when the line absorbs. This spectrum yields -1.0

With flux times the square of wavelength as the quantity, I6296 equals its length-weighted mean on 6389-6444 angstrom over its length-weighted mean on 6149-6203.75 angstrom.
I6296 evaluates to 1.1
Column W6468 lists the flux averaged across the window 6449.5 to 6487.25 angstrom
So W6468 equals 126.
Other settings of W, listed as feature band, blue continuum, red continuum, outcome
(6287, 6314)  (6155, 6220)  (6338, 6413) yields -0.03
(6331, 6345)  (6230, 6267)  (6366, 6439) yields 0.04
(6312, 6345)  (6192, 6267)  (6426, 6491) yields -0.02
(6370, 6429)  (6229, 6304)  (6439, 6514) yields -0.04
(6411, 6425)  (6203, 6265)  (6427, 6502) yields 0.00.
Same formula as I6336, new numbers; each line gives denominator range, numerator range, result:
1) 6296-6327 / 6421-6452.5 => 0.96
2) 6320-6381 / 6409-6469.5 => 1.00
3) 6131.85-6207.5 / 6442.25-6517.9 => 0.94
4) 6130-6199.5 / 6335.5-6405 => 0.97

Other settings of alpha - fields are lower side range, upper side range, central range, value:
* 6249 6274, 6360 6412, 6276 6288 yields -0.7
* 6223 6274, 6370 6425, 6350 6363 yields 0.8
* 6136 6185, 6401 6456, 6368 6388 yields -1.1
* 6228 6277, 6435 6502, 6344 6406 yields -1.2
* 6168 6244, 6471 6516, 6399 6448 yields -1.8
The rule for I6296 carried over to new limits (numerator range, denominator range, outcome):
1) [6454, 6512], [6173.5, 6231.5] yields 1.05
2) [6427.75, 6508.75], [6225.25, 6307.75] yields 1.05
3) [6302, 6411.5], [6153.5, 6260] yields 1.04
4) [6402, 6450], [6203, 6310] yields 1.05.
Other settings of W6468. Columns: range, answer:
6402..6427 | 131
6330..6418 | 129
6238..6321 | 129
